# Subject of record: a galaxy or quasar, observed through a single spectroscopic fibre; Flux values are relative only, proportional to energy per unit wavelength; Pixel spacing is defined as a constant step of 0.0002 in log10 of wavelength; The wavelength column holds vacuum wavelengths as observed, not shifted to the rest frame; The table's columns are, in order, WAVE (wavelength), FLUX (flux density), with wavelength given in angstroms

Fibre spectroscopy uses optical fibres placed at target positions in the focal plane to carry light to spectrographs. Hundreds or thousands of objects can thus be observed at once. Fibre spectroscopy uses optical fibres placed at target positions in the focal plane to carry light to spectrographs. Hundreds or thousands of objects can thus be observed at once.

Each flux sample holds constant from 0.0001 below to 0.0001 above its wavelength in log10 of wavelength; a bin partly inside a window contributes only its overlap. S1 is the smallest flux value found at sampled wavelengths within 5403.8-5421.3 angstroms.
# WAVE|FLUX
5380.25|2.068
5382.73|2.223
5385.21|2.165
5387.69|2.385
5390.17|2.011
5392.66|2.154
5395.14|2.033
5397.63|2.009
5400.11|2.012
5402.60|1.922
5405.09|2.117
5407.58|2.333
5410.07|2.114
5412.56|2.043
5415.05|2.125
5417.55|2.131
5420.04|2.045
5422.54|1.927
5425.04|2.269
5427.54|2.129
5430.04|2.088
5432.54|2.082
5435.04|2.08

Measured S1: 2.043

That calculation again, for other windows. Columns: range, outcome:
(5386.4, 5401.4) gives 2.009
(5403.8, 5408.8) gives 2.117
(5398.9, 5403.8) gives 1.922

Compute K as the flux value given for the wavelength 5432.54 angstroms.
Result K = 2.082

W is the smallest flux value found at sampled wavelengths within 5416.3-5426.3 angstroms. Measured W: 1.927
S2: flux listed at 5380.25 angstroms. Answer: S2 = 2.068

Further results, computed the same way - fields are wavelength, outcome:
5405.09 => 2.117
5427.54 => 2.129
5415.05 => 2.125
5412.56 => 2.043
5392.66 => 2.154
